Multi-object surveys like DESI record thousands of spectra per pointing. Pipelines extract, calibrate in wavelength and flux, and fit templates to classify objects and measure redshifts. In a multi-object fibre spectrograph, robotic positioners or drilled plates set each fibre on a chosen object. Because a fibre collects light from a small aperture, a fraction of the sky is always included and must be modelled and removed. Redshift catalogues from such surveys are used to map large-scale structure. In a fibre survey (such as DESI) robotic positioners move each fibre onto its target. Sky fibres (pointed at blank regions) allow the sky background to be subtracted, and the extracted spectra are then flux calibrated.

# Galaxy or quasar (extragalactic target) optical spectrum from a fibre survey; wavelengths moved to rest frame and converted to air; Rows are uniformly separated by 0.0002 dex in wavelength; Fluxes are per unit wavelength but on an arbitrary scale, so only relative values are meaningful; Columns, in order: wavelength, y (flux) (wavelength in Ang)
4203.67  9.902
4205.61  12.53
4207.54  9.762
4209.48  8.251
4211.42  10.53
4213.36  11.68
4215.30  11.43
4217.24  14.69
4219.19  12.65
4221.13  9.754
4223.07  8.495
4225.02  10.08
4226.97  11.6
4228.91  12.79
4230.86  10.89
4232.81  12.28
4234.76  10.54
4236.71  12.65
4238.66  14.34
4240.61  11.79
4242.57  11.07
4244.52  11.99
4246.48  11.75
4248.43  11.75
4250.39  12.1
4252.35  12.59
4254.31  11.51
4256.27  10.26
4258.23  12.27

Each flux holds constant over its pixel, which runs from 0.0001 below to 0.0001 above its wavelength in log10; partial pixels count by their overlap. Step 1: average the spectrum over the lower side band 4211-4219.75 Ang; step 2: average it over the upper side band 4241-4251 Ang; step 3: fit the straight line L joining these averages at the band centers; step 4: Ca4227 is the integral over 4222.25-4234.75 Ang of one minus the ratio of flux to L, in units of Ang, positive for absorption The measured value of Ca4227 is 1.05 Ang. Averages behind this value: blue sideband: 12.3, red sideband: 11.7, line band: 11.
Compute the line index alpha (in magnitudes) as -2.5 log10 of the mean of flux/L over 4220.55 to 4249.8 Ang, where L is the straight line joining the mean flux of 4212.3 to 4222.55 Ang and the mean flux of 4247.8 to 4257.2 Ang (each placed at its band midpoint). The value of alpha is 0.02 mag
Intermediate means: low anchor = 11.9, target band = 11.5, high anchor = 11.6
